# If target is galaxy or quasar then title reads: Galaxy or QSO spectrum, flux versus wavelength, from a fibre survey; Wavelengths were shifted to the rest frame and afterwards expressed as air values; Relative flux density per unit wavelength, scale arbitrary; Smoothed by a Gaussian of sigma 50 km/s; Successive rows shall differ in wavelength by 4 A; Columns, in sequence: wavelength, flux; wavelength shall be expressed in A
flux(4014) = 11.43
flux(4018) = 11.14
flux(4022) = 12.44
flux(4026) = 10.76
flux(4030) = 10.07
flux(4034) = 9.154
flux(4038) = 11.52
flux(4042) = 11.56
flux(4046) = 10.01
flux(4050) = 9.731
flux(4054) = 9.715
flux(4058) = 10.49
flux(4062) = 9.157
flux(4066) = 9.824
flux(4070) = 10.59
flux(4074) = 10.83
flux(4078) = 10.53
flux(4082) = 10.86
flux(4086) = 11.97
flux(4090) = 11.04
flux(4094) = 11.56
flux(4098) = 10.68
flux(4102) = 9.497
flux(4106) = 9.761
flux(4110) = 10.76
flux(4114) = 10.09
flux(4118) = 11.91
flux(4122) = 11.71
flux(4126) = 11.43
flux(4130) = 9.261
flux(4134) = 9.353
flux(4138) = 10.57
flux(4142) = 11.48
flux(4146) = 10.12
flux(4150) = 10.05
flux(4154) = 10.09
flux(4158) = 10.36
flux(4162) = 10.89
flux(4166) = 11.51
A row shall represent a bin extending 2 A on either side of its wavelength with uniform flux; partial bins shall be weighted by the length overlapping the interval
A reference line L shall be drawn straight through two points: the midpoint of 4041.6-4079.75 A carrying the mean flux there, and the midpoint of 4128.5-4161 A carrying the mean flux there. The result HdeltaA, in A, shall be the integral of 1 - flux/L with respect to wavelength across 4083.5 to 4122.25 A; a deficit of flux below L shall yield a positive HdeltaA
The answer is -2.5 A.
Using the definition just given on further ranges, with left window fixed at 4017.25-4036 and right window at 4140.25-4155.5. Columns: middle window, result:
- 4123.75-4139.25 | 0.45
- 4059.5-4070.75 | 0.85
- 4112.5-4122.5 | -0.70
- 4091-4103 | -0.19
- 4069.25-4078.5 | -0.08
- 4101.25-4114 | 0.54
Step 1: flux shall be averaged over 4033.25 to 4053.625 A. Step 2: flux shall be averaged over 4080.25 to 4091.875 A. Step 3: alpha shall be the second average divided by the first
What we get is 1.08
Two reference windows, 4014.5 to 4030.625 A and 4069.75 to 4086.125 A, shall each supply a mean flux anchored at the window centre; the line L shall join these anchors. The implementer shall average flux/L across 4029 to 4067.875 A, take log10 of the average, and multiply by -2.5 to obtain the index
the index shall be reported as 0.10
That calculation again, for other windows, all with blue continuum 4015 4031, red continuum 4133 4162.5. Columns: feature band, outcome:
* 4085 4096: -0.07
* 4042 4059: 0.09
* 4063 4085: 0.03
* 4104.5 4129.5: -0.03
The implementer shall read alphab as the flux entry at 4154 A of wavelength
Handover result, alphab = 10.09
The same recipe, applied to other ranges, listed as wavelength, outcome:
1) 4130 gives 9.261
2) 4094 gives 11.56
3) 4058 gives 10.49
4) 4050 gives 9.731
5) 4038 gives 11.52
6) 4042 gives 11.56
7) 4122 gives 11.71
